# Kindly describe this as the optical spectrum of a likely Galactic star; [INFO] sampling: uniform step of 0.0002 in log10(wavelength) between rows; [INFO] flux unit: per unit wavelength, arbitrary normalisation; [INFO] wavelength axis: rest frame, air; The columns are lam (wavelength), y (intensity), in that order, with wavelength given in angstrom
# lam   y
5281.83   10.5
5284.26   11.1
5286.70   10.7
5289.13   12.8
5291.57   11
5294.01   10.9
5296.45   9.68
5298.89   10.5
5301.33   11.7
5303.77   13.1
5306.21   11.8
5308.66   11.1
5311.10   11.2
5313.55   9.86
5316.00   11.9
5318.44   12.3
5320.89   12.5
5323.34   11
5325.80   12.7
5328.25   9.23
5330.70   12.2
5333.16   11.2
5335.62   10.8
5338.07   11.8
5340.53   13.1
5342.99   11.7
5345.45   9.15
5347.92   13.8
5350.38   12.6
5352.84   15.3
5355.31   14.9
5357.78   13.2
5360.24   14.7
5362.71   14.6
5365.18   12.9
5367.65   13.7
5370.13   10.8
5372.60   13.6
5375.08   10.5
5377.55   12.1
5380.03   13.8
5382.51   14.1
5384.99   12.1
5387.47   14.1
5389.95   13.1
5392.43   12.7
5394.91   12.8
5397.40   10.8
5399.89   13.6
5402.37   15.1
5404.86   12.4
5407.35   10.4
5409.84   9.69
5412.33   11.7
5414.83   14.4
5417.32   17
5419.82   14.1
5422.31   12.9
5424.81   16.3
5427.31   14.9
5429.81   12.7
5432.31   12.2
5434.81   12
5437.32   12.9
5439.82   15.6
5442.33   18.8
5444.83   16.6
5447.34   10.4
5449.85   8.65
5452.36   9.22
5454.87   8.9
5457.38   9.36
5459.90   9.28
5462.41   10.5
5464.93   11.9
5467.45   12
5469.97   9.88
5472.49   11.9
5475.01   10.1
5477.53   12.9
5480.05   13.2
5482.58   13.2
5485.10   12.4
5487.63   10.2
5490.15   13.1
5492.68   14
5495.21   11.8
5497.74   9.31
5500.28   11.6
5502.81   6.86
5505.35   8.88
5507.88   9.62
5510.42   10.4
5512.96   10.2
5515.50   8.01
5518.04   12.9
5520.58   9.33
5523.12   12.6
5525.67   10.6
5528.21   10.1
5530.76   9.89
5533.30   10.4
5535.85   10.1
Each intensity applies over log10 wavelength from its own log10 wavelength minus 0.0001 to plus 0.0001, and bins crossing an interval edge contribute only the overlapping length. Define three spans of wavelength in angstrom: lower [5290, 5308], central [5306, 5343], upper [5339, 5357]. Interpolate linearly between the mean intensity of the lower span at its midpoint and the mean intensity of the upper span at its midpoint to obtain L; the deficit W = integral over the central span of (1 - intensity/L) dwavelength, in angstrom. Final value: 1.9 angstrom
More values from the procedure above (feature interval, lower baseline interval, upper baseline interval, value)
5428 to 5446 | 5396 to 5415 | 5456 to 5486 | -4.1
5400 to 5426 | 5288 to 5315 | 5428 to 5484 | -3.7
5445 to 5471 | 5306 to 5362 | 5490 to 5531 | 1.6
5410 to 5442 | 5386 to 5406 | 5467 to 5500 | -3.2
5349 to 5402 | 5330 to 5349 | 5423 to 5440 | -3.2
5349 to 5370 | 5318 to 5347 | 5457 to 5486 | -4.3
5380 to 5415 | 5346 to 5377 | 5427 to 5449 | 2.4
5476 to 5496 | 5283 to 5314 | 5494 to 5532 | -4.5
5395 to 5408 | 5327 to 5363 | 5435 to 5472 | -0.5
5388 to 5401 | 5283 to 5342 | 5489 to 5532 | -1.9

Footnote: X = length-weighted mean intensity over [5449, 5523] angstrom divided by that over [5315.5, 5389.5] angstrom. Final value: 0.85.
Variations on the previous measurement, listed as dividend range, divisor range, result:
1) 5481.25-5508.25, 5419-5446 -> 0.76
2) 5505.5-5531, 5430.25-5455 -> 0.81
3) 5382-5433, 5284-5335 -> 1.16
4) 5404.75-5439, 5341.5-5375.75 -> 1.01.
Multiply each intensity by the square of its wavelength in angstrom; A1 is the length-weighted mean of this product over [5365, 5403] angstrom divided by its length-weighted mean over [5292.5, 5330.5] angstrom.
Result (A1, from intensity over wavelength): 1.16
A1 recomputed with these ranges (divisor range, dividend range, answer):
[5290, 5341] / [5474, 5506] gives 1.07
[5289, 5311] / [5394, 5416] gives 1.13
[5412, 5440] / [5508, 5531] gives 0.78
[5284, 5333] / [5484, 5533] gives 1.01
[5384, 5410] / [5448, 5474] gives 0.83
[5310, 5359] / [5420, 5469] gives 1.07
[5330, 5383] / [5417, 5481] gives 1.01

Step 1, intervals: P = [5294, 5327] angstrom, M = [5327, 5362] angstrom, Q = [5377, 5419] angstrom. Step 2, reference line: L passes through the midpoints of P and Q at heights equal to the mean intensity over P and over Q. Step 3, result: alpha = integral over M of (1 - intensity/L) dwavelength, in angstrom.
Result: -1.1 angstrom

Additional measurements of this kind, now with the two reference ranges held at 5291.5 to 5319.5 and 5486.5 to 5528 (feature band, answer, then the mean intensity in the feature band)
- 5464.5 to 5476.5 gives -0.5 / 11.1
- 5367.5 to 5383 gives -2.1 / 12.5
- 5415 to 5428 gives -4.9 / 15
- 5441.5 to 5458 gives -1.3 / 11.6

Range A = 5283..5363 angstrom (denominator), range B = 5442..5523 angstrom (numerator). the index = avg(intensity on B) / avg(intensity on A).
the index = 0.93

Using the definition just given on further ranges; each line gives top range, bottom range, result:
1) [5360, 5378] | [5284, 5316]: 1.14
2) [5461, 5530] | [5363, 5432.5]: 0.84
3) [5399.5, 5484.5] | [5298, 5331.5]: 1.08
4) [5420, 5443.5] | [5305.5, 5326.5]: 1.23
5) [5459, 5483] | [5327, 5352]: 0.99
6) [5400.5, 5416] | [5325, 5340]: 1.08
